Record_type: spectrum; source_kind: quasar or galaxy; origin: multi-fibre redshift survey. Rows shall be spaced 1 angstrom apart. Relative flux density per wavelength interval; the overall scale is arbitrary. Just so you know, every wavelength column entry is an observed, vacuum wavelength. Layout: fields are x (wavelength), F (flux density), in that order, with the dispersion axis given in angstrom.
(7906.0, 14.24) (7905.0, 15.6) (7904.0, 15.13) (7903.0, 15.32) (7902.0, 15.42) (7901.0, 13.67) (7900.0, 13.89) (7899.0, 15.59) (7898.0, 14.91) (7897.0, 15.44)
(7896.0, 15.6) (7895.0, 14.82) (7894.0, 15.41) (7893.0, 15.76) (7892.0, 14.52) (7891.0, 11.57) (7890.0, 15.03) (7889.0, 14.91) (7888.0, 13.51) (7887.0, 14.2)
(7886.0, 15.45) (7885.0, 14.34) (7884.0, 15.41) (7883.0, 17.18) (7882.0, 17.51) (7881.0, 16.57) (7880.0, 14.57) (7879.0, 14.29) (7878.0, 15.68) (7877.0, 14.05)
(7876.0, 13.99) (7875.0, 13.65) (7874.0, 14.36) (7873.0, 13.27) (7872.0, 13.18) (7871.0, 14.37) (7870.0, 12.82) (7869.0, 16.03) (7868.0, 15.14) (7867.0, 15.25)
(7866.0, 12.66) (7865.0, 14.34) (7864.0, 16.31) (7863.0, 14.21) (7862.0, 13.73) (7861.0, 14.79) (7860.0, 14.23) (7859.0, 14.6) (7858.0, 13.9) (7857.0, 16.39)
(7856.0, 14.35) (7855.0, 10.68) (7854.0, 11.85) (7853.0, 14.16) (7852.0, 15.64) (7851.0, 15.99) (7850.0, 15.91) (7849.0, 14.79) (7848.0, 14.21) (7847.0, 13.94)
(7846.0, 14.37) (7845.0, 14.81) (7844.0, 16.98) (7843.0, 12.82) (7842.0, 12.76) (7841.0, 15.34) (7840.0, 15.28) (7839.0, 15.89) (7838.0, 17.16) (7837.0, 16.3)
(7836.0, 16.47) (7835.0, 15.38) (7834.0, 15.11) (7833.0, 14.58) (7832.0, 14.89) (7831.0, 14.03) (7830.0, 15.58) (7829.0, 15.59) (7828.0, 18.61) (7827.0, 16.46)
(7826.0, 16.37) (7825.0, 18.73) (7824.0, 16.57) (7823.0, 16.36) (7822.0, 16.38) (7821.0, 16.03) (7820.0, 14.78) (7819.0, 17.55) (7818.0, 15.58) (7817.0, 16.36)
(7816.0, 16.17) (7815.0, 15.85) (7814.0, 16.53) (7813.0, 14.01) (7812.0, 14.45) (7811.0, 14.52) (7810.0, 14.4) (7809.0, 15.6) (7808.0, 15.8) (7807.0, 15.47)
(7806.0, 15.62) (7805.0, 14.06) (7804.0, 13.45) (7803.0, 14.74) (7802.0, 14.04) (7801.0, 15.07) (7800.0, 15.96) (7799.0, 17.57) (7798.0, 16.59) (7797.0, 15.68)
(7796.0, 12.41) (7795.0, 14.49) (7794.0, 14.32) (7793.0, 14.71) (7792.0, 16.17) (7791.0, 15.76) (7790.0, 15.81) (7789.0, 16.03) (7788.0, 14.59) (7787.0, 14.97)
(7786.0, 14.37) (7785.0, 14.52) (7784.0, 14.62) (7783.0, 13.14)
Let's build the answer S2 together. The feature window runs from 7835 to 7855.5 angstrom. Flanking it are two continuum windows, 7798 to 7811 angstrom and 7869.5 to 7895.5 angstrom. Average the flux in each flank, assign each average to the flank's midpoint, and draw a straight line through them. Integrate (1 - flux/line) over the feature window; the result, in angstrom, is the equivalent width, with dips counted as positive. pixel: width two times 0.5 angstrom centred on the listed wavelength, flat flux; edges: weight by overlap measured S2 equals 0.2 angstrom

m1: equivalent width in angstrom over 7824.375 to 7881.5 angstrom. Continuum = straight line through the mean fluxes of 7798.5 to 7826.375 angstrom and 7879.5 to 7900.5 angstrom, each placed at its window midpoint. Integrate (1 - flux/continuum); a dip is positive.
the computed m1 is 1.7 angstrom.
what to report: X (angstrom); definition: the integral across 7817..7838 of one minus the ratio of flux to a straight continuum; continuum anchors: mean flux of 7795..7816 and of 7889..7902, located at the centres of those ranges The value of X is -1.53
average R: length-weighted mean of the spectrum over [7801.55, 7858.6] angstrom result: 15.3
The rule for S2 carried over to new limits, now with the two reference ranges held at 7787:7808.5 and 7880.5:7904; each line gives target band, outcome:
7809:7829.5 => -1.3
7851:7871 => 1.0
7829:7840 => -0.3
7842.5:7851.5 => 0.1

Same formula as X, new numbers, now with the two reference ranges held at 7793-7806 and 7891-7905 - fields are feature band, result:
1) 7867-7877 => 0.5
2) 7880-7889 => -0.3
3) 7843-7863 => 0.6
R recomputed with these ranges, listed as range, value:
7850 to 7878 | 14.3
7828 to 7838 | 15.6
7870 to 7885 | 14.8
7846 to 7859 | 14.3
